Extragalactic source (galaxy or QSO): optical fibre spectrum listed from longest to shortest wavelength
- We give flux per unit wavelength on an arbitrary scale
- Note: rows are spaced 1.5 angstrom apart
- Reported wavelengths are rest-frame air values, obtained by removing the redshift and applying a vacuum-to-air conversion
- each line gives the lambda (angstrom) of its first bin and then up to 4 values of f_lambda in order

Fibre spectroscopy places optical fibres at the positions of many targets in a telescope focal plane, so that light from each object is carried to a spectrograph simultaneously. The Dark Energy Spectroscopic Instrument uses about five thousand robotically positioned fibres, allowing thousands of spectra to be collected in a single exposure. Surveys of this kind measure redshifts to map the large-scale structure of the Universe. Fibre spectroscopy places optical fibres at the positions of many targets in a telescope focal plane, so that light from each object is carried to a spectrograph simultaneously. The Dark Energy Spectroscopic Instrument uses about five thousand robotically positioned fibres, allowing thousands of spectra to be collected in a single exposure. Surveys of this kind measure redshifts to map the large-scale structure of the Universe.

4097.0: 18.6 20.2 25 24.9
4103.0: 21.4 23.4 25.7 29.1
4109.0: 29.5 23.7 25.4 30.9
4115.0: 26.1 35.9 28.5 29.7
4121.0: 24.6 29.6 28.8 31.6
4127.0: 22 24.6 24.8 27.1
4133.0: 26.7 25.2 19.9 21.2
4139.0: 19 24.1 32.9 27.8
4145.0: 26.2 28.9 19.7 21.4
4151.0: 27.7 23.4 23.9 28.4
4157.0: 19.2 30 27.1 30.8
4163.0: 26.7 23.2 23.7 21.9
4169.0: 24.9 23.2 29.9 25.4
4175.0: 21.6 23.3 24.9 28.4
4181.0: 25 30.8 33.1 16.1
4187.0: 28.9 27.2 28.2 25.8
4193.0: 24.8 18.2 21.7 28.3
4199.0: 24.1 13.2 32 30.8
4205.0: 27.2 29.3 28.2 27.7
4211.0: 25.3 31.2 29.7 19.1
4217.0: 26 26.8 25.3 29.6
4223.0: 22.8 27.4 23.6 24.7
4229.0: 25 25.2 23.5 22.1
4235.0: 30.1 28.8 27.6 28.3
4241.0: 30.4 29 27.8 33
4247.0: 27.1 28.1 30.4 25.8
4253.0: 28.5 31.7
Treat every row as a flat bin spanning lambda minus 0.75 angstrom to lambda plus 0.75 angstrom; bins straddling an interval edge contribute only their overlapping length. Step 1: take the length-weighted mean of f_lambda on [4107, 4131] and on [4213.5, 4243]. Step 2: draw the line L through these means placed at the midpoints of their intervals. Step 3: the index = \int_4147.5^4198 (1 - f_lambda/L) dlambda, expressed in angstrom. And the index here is 3.3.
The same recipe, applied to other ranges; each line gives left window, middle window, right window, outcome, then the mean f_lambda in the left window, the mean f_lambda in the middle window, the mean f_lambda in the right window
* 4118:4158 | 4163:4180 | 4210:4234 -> 0.6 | 25.4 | 24.6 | 25.5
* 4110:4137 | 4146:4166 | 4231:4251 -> 1.4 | 26.9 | 25.3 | 28.1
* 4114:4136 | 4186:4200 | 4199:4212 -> 1.0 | 27.3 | 24.9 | 26.6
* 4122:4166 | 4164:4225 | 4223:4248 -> 1.4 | 25.5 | 25.7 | 27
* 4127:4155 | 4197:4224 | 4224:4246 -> -0.1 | 24.7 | 26.5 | 27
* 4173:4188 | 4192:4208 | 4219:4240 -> 0.5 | 25.8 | 25.1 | 26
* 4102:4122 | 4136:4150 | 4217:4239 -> 1.3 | 27.2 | 24.4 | 25.9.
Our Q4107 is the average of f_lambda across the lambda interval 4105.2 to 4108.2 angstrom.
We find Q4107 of 27.3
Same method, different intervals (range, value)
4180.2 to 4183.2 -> 27.9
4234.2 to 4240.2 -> 28.6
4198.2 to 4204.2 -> 25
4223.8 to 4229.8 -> 25.2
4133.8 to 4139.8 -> 21.3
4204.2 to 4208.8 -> 28.3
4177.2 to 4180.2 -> 26.6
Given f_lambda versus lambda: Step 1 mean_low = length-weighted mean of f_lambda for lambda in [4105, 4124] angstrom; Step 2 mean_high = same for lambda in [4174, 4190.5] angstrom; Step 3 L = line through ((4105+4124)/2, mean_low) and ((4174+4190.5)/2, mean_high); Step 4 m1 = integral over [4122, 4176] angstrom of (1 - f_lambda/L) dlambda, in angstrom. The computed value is 3.6 angstrom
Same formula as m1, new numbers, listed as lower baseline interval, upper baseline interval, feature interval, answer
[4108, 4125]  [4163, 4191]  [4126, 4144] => 1.9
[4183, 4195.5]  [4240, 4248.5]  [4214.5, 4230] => 1.5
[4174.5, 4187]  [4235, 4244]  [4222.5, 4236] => 1.6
